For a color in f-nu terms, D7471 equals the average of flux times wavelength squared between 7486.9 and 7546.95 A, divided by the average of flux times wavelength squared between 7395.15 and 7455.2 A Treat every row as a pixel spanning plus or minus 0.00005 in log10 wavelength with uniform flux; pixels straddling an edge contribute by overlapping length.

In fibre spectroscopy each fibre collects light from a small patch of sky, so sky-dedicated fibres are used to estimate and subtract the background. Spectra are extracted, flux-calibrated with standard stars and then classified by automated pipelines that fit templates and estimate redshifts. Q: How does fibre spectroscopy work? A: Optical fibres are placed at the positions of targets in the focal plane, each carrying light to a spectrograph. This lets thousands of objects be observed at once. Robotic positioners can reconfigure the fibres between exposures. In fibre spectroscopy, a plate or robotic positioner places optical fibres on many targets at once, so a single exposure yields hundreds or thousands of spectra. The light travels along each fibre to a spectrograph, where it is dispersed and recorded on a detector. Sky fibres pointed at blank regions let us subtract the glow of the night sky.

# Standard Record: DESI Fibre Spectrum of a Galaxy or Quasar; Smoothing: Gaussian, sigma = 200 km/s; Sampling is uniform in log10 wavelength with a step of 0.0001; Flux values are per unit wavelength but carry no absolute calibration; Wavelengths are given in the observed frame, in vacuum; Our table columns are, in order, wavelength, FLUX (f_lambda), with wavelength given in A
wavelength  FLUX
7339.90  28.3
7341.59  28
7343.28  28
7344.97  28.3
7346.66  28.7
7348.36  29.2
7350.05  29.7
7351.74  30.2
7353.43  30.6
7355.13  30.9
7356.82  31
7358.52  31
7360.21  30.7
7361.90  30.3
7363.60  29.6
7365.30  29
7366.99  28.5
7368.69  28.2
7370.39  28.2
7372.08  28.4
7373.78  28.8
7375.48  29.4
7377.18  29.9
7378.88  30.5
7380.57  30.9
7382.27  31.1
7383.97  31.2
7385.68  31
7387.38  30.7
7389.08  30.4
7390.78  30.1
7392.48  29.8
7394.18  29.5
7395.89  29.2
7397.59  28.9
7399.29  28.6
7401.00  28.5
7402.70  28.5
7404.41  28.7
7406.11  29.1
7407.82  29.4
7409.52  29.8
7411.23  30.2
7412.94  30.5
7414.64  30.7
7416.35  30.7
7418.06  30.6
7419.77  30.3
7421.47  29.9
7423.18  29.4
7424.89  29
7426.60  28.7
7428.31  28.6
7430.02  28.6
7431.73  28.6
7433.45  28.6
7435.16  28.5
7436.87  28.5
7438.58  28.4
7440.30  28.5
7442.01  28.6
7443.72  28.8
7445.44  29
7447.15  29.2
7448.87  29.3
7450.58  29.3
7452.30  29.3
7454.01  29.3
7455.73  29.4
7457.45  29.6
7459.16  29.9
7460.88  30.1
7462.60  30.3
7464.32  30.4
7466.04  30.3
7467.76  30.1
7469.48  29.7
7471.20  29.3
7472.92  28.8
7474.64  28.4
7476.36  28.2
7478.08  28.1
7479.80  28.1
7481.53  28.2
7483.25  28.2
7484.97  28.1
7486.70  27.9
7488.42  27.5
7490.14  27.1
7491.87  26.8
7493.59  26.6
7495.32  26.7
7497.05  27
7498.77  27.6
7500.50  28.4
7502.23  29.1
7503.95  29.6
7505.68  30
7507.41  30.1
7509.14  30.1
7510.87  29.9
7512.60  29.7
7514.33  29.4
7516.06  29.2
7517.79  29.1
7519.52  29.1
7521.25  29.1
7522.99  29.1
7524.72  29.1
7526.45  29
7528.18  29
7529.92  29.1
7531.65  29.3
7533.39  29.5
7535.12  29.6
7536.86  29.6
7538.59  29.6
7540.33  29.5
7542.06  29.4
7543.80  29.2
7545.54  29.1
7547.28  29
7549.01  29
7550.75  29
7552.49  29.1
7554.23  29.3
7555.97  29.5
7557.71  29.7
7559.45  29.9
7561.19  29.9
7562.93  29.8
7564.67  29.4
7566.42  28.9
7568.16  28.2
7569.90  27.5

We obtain 1.01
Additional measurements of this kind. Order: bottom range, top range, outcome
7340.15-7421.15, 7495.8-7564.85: 1.03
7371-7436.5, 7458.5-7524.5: 1.00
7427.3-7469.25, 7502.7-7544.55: 1.03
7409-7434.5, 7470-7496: 0.96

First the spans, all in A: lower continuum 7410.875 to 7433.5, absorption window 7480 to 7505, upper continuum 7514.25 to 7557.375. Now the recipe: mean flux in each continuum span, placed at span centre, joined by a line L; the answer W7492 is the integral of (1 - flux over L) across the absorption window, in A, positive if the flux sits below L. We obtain 1.4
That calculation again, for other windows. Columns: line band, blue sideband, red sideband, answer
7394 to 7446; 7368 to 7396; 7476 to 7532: 0.50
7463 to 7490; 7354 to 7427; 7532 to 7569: 0.74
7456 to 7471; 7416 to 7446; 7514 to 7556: -0.46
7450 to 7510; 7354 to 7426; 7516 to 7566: 1.46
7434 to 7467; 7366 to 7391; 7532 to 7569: 0.35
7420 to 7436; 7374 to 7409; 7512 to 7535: 0.36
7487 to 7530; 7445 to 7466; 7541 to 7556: 1.01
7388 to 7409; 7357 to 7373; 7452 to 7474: 0.18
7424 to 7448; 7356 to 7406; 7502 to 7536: 0.71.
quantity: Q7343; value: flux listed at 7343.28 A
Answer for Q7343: 28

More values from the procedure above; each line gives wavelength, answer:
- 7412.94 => 30.5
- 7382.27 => 31.1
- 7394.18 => 29.5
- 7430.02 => 28.6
